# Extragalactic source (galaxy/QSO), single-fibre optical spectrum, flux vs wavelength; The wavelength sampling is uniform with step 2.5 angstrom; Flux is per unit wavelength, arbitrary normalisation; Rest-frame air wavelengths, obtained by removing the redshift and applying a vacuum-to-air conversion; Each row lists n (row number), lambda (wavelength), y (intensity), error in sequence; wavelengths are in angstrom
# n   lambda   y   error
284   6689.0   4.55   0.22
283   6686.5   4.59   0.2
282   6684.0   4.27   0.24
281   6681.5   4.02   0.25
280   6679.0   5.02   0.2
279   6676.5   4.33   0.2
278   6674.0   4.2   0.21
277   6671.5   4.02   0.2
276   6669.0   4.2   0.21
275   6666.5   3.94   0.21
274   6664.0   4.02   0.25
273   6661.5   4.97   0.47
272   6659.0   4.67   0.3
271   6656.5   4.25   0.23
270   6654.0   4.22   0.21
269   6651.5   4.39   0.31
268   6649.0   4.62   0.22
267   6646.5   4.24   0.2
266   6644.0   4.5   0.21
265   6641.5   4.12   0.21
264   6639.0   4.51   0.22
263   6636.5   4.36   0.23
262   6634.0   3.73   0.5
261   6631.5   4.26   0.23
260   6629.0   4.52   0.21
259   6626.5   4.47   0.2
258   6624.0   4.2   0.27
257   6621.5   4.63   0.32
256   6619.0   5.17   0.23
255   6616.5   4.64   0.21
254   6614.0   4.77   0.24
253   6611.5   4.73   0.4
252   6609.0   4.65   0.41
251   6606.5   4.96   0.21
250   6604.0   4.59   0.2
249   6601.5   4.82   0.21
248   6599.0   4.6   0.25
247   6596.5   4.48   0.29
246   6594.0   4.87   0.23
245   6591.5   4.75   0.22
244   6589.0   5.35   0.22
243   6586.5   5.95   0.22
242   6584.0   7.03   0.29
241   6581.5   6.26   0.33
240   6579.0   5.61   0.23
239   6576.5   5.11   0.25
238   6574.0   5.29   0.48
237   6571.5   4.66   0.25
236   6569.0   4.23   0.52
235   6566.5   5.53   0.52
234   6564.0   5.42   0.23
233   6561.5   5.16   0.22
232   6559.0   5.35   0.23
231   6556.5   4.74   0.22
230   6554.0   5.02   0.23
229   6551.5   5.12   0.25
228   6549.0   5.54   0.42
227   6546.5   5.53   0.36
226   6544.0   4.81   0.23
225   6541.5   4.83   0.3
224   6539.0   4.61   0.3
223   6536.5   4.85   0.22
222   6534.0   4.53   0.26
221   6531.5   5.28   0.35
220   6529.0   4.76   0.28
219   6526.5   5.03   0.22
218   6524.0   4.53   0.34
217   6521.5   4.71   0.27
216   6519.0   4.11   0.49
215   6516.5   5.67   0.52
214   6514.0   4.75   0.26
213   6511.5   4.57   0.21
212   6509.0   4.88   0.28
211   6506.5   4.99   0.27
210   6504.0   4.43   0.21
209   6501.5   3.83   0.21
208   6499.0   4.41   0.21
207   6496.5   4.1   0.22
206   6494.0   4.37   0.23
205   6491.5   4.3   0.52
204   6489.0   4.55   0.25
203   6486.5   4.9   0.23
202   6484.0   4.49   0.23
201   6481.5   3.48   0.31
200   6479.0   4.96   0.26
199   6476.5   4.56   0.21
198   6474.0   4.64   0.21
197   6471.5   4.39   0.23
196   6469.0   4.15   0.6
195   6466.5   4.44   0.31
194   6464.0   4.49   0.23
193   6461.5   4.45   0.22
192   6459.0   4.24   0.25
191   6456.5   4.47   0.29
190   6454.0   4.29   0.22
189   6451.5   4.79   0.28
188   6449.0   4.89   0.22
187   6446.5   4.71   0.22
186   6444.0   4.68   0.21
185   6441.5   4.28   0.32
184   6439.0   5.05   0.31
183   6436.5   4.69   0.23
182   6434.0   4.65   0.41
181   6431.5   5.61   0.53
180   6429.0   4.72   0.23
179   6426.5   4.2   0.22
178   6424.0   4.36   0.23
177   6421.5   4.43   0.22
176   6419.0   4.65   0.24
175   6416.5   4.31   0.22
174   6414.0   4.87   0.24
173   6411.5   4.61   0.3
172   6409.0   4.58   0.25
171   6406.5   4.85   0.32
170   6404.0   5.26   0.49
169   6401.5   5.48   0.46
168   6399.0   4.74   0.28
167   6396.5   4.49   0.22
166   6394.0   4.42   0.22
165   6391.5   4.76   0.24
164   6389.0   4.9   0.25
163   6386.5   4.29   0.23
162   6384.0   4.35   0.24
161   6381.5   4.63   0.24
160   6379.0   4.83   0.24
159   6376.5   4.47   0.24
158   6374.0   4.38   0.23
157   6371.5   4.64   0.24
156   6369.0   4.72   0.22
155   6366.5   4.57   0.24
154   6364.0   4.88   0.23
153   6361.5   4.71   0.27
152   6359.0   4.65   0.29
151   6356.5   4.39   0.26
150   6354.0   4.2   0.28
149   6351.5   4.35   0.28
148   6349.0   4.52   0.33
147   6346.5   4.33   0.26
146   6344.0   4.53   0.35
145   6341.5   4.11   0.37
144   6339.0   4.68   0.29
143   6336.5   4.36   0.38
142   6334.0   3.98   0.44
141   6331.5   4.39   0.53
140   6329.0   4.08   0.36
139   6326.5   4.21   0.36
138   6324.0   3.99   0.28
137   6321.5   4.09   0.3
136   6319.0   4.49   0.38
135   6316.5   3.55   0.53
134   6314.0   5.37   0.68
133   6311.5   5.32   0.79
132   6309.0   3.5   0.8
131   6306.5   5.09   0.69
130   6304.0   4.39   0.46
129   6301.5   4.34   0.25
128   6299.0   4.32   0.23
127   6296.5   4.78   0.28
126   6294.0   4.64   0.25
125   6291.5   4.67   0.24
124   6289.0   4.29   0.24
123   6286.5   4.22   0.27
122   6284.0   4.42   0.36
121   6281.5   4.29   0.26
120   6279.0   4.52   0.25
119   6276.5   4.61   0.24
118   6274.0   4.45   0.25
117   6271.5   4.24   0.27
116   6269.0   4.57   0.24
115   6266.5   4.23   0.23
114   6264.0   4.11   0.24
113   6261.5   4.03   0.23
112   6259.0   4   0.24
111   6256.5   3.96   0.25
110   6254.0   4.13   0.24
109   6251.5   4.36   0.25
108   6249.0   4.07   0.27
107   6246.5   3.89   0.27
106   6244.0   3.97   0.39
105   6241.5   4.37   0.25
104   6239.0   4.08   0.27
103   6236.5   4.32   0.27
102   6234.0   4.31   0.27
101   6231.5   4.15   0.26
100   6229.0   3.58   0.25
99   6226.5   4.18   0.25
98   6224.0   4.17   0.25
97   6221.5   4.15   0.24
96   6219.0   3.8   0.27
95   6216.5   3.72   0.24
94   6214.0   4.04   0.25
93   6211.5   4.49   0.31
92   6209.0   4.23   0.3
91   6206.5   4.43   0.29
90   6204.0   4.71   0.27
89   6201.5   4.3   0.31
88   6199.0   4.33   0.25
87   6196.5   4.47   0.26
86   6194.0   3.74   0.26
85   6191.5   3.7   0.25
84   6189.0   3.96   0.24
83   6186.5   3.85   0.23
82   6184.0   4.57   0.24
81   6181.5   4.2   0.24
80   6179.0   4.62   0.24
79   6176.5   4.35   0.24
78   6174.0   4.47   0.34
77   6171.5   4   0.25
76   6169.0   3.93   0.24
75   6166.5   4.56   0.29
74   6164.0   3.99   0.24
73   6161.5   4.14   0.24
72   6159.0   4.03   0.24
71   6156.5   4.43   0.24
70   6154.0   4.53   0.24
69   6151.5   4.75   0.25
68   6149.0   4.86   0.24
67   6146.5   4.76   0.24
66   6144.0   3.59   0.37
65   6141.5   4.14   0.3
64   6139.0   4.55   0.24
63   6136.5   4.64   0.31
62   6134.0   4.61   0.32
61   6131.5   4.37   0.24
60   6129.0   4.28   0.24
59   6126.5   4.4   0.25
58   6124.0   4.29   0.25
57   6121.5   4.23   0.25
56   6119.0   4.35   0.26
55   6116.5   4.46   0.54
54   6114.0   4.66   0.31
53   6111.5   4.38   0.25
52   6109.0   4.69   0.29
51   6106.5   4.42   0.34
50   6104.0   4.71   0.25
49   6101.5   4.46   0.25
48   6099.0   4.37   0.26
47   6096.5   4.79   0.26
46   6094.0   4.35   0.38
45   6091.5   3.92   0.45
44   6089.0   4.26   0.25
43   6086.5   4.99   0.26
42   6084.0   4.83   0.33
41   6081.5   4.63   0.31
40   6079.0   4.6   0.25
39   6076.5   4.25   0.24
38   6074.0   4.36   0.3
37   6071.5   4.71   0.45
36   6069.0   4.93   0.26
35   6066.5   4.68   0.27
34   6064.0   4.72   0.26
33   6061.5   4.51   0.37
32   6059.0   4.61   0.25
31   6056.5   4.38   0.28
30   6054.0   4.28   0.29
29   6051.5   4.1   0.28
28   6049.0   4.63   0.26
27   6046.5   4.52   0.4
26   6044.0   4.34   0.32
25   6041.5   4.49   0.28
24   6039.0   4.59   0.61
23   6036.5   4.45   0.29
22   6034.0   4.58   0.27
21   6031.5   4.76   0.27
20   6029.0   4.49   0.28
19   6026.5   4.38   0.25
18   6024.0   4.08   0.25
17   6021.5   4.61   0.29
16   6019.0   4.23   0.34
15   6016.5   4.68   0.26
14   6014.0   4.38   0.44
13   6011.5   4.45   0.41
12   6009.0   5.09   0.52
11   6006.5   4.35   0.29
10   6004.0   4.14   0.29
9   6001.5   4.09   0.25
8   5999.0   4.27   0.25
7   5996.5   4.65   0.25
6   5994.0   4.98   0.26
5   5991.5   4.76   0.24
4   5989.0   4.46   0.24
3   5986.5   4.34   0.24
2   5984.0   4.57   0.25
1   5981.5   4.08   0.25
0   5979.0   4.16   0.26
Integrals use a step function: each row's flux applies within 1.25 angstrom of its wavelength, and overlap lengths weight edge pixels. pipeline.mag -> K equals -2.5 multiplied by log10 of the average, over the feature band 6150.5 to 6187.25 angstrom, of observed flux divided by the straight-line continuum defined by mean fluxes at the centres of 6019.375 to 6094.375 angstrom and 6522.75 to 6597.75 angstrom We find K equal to 0.08 mag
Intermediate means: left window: 4.5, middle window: 4.3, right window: 5.14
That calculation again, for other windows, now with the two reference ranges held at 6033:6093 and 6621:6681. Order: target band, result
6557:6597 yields -0.215 mag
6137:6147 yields 0.060 mag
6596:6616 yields -0.084 mag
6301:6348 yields 0.019 mag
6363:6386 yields -0.041 mag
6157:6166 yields 0.090 mag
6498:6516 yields -0.052 mag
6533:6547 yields -0.108 mag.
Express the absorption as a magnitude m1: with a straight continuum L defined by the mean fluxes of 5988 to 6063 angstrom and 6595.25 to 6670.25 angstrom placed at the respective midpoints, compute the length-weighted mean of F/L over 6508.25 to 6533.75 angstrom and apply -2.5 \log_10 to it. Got -0.080 mag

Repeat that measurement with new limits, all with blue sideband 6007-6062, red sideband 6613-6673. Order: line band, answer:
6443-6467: -0.031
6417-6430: -0.009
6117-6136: 0.022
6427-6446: -0.086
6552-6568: -0.177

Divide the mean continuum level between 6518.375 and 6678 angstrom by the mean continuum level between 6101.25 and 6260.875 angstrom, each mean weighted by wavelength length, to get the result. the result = 1.12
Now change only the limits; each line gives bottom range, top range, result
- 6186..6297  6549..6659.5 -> 1.15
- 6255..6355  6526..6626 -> 1.16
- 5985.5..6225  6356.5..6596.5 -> 1.08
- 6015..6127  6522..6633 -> 1.11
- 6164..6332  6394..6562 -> 1.10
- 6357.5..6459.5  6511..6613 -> 1.08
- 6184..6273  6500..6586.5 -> 1.22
